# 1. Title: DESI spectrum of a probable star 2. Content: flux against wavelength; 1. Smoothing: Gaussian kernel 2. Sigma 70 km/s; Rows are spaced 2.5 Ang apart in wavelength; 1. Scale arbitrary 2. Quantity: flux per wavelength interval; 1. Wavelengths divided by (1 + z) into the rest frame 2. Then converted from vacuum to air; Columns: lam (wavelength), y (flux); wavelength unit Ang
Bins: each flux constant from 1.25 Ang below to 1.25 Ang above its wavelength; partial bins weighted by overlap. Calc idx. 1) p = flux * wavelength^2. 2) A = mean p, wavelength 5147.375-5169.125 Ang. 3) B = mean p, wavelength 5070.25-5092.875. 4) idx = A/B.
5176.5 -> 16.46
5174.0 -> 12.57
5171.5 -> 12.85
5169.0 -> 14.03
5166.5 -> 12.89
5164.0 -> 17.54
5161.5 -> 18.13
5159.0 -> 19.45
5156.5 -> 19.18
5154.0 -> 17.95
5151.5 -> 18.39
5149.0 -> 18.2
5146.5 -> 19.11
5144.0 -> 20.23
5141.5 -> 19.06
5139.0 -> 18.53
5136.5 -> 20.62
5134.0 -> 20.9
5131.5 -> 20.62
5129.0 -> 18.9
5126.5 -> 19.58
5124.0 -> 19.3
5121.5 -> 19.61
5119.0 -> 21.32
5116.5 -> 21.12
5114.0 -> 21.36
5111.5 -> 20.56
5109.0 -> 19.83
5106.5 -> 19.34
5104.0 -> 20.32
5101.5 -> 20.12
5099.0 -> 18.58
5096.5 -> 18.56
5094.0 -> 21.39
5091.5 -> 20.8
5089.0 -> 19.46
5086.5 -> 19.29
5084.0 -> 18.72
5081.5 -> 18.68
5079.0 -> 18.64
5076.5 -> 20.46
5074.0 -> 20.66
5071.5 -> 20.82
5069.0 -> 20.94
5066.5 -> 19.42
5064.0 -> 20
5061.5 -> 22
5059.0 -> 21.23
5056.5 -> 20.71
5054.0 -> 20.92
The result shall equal 0.9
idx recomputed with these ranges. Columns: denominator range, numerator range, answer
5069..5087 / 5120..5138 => 1.03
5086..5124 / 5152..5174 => 0.83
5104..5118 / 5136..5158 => 0.94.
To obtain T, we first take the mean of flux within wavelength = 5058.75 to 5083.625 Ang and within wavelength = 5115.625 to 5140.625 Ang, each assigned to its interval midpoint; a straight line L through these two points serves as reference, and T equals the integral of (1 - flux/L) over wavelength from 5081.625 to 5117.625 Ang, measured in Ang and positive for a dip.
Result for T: 0.3 Ang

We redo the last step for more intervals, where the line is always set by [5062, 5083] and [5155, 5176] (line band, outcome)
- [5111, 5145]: -5.0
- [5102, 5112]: -0.8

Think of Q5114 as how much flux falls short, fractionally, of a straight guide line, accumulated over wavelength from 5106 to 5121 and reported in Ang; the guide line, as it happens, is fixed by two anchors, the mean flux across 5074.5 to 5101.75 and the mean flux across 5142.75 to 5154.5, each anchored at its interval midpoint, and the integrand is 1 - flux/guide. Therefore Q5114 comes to -1.1 Ang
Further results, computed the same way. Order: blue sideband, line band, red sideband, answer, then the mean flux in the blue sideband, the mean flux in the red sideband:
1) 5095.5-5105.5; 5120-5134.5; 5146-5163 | -0.6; 19.4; 18.6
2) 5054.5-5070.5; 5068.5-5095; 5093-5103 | 0.2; 20.7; 19.6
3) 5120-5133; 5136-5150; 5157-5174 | -1.0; 19.7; 15.7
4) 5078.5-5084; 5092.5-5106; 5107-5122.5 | -0.1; 18.7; 20.6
